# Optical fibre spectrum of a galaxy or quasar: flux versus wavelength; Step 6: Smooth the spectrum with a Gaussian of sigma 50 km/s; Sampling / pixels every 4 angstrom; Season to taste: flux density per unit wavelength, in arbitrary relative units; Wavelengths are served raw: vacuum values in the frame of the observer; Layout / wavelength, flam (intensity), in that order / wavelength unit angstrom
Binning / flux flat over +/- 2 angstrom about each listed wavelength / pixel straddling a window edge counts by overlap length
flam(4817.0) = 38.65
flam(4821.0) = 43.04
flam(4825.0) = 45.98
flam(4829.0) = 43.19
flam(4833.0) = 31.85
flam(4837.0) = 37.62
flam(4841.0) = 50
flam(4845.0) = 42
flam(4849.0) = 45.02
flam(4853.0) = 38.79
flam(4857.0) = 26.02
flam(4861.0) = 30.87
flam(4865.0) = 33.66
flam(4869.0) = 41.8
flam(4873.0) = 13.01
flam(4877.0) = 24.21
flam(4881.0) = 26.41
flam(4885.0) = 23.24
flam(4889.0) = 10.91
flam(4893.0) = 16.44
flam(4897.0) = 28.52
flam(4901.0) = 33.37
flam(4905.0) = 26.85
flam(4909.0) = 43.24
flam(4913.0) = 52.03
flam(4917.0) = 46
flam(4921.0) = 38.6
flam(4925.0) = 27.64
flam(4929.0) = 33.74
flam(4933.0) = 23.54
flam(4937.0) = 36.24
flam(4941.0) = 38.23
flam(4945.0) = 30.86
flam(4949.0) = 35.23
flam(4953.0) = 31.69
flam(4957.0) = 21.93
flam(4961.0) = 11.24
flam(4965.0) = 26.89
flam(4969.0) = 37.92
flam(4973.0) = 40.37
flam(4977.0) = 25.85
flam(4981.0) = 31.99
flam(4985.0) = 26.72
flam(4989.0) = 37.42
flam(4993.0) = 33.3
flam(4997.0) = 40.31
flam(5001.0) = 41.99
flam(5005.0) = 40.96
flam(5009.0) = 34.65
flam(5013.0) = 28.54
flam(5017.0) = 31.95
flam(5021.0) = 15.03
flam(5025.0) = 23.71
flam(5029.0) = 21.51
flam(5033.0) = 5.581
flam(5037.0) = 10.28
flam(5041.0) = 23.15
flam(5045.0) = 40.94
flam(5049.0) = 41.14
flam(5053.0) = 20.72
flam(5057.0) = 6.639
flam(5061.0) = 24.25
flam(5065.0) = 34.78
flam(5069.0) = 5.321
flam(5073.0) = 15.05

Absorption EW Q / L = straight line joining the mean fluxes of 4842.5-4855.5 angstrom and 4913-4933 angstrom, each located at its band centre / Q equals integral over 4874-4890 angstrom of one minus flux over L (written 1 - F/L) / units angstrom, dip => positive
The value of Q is 7.4 angstrom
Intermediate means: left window 41.6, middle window 21.3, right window 36.8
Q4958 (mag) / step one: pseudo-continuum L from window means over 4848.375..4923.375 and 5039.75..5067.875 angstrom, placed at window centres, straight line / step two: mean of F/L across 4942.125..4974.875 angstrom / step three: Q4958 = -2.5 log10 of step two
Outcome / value -0.01 mag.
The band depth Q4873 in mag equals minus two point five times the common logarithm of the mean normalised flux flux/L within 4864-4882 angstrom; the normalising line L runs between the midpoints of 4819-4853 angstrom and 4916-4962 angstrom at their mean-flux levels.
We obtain 0.36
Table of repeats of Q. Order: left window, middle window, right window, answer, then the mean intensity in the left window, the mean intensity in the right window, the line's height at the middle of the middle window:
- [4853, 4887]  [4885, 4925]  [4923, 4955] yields -2.4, 28.1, 32.1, 30.1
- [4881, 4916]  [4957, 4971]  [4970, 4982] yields 3.4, 29.6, 33.2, 32.7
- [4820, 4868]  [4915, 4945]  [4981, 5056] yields -0.6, 39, 28.6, 33.8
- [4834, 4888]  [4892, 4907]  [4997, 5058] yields 2.1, 32.8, 26.6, 31.4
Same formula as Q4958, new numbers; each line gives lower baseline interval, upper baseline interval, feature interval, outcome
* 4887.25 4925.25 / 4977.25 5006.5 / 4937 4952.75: -0.02 mag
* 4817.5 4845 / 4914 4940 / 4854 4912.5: 0.34 mag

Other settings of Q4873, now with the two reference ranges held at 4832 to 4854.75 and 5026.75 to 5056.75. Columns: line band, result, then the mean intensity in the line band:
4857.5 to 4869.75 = 0.17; 33.6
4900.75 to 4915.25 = -0.13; 39.7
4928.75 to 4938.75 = 0.07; 30.6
